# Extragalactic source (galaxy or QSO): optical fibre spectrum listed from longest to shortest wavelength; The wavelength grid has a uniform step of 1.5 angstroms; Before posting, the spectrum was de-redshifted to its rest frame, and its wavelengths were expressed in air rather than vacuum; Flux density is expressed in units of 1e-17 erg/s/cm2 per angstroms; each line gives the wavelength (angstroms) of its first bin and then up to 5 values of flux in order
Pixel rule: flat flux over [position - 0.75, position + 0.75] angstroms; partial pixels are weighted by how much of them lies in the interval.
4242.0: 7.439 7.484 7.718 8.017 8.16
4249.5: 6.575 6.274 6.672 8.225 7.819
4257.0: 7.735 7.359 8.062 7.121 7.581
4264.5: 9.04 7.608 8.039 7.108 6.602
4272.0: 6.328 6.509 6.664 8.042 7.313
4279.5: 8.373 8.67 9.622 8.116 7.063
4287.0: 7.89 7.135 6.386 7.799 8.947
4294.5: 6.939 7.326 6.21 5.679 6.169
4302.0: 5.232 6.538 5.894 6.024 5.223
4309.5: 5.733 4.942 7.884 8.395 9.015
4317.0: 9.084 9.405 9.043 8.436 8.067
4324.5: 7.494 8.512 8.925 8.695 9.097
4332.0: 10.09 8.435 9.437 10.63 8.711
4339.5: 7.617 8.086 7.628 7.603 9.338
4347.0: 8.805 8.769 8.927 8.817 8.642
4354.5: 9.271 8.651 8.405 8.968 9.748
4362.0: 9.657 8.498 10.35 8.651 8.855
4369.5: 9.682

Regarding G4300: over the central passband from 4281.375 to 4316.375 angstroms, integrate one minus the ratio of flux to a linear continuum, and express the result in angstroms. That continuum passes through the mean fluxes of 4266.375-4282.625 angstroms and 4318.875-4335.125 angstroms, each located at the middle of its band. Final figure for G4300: 4.6 angstroms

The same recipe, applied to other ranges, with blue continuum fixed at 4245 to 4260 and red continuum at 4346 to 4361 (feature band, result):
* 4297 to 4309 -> 3.4 angstroms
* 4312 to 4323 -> -0.4 angstroms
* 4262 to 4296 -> 1.0 angstroms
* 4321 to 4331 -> 0.1 angstroms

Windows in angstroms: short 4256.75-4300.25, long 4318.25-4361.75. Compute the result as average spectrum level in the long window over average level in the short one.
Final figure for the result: 1.2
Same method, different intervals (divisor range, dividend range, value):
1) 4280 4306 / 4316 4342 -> 1.23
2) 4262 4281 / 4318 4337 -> 1.19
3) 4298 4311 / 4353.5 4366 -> 1.59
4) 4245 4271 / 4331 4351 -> 1.16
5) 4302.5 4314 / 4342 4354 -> 1.39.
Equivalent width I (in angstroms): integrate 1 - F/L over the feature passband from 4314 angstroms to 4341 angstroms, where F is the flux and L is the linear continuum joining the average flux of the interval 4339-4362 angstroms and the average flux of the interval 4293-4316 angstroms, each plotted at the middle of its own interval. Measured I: -4.4 angstroms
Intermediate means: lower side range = 6.53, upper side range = 8.66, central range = 8.83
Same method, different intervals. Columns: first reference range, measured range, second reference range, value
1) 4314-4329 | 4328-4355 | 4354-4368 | 0.2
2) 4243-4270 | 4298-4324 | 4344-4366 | 4.0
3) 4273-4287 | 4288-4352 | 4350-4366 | 5.0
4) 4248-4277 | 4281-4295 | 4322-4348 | 0.0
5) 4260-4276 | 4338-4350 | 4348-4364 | 0.5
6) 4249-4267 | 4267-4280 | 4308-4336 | 0.9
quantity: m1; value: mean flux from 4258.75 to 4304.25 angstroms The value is 7.34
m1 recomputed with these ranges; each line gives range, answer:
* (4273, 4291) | 7.67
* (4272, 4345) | 7.71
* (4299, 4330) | 7.41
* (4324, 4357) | 8.74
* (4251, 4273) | 7.47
